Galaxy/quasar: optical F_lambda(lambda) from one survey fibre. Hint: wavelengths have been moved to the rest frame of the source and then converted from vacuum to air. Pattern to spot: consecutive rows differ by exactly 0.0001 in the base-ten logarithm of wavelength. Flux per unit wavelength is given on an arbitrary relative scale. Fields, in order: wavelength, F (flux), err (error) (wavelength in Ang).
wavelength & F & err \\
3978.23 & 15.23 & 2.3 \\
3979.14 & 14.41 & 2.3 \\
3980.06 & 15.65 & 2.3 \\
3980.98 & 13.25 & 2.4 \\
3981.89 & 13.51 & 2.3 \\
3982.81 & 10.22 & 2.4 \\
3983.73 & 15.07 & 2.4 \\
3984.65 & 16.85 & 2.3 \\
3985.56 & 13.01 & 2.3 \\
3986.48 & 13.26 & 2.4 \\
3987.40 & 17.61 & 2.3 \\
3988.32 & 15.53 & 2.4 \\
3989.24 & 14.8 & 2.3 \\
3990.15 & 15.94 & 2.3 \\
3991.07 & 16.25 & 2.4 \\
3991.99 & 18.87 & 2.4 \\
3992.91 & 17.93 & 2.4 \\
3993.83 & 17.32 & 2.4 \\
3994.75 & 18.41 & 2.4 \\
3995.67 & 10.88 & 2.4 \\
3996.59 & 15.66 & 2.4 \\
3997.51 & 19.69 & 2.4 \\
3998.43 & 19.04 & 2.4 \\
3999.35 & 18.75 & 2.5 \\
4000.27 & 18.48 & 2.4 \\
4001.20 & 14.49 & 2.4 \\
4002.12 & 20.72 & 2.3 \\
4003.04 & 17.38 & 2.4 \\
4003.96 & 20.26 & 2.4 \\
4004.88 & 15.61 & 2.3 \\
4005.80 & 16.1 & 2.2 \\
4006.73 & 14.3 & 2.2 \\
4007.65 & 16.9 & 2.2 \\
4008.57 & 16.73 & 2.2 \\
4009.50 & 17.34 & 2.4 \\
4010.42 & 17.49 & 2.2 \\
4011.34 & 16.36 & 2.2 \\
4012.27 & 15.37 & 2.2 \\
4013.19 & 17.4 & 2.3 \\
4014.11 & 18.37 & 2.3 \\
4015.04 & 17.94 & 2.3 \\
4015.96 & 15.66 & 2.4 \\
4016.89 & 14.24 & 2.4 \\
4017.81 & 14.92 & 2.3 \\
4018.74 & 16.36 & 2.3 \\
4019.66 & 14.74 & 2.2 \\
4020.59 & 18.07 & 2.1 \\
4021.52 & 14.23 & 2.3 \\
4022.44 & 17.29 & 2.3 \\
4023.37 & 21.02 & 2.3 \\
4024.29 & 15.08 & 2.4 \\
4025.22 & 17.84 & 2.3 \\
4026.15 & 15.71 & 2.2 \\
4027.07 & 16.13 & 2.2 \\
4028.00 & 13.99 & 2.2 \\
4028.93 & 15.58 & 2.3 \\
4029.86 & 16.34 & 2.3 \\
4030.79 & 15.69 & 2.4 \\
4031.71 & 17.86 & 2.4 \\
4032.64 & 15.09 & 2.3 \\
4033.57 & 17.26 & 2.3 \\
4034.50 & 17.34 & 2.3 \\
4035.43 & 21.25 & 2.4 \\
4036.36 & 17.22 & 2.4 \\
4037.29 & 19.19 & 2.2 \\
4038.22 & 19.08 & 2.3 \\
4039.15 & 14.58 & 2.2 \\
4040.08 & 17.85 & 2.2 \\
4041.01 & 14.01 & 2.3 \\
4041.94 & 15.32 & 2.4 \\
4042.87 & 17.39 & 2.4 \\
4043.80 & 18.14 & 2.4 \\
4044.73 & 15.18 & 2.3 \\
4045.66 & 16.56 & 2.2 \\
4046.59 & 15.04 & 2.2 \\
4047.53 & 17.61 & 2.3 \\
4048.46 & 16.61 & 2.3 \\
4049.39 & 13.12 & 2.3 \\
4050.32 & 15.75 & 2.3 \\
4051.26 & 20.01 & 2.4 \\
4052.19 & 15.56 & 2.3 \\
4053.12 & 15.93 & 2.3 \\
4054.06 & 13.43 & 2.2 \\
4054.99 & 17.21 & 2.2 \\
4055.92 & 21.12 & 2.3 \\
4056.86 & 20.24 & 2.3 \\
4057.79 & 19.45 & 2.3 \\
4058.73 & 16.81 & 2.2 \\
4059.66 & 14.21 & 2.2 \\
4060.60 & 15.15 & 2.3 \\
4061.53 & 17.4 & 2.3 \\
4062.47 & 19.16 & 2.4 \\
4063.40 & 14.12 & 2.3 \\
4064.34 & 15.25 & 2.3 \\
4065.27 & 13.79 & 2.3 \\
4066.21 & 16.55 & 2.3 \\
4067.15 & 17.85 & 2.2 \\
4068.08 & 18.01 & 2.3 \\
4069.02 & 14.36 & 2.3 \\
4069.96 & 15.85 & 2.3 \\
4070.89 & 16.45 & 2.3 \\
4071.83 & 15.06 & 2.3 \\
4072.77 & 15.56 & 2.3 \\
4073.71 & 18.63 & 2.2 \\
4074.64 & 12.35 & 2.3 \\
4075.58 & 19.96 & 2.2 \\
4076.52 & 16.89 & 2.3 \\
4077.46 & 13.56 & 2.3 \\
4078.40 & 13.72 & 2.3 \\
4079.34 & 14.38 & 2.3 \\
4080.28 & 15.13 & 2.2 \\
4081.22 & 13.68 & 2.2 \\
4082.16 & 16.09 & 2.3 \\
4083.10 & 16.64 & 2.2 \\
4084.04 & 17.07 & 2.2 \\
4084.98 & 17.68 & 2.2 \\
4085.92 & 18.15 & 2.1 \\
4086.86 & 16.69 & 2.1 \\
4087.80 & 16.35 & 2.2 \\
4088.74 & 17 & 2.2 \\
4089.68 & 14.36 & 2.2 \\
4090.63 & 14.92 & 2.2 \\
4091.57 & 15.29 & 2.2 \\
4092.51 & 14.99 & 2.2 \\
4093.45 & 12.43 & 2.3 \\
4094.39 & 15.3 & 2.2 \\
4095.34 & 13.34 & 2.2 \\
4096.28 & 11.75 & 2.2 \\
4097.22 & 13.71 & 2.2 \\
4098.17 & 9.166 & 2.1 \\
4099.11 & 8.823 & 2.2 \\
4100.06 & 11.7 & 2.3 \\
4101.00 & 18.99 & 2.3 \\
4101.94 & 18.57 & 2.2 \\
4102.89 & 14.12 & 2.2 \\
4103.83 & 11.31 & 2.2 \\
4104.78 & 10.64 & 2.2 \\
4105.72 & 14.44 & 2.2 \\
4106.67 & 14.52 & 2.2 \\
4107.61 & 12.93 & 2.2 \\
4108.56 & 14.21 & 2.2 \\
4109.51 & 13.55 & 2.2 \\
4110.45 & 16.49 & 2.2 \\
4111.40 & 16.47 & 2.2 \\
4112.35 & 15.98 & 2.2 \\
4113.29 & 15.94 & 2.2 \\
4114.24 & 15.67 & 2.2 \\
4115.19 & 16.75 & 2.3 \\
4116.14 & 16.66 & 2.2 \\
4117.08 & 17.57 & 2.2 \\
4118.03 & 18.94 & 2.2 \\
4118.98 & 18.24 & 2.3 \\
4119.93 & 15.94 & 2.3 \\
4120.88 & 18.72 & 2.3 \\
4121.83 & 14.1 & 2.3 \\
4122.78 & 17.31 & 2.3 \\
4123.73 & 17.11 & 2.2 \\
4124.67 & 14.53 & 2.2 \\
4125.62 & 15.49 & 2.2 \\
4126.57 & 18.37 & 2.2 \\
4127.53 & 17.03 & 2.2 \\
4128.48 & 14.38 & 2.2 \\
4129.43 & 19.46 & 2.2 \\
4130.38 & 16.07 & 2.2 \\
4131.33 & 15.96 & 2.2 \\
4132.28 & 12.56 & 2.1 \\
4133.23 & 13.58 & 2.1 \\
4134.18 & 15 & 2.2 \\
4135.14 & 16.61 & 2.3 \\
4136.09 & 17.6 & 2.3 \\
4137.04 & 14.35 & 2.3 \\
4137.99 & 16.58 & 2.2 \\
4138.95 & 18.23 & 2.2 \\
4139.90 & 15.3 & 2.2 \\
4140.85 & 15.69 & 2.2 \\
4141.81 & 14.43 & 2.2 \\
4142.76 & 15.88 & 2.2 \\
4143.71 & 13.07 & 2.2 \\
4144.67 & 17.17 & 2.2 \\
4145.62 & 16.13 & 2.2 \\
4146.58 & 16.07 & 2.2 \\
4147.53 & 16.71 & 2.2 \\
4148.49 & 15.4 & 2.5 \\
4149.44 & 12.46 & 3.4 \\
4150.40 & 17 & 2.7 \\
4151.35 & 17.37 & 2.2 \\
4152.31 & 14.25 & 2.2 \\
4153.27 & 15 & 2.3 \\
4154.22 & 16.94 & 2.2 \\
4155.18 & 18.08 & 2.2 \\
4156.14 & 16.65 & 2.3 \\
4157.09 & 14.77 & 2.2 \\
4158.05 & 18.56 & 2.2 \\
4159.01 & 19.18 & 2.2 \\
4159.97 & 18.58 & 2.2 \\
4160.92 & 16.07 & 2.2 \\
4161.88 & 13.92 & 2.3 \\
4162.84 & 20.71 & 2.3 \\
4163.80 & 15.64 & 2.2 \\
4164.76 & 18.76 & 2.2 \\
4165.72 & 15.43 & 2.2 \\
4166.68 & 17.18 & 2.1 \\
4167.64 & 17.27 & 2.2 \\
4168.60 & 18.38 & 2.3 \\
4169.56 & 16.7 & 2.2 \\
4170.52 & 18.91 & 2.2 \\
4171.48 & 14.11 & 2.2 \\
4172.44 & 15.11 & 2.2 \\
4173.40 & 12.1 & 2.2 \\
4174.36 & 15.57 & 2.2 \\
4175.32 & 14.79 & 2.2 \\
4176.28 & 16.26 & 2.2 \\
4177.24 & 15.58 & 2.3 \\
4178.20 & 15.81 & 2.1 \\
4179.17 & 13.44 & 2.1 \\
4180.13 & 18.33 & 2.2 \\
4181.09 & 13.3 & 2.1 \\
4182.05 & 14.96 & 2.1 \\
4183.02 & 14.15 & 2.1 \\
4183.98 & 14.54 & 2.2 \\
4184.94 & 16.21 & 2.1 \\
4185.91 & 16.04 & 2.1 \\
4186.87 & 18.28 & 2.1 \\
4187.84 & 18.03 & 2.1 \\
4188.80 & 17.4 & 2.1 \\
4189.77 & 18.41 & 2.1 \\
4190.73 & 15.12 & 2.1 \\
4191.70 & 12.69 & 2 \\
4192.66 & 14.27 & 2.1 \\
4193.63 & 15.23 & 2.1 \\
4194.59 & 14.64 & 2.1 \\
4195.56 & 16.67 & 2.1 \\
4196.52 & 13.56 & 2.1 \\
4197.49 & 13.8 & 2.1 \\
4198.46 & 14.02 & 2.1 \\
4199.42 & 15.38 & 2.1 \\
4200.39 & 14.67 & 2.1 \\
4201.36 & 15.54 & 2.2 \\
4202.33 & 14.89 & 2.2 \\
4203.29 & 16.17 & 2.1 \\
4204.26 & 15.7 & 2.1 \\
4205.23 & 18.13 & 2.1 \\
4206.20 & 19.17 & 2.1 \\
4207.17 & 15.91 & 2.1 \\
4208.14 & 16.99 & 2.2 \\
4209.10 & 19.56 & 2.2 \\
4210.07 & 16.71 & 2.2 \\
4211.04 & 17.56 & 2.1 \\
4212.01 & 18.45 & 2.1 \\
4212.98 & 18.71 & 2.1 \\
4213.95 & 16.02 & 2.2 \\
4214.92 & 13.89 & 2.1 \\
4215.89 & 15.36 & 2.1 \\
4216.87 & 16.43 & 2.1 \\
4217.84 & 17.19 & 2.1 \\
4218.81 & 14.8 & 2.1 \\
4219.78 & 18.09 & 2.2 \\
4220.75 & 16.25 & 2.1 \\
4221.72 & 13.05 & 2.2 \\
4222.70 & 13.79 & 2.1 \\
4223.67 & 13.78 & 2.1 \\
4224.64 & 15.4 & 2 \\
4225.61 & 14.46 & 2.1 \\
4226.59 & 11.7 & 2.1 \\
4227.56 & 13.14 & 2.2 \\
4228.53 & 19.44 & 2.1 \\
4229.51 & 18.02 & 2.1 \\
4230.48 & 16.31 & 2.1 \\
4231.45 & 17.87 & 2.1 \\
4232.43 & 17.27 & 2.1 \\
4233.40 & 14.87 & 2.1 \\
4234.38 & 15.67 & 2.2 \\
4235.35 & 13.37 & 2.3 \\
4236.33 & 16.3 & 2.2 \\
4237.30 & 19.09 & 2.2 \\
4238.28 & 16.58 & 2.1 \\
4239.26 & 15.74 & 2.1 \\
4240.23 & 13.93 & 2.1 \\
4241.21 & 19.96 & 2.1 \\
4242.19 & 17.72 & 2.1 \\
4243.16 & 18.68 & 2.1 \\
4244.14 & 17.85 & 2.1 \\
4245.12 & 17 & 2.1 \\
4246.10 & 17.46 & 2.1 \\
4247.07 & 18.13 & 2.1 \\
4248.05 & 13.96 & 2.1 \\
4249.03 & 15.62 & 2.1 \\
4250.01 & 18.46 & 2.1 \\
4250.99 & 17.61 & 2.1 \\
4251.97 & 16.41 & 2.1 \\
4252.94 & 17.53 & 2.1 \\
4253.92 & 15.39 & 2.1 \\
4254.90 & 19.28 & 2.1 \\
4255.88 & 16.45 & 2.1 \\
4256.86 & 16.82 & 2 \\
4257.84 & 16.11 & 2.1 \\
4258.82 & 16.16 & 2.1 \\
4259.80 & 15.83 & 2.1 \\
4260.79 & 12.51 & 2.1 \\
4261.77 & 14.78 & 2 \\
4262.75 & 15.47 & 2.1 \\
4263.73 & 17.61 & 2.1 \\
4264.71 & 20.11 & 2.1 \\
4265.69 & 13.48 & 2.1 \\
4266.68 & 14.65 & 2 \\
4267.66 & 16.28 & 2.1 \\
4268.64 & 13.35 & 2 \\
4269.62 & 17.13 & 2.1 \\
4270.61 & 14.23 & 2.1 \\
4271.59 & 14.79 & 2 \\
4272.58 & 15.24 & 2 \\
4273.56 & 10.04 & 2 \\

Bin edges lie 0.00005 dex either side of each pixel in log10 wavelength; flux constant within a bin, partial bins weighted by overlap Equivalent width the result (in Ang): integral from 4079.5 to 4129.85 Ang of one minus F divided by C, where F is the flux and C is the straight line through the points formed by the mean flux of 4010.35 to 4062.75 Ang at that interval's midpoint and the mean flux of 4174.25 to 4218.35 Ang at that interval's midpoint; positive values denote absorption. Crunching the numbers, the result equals 3.1 Ang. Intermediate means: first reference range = 16.7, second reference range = 16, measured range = 15.4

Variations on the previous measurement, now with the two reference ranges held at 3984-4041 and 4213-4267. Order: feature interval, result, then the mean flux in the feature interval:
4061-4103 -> 3.0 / 15.4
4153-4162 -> -0.3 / 16.9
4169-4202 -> 1.8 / 15.4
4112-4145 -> 0.5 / 16.2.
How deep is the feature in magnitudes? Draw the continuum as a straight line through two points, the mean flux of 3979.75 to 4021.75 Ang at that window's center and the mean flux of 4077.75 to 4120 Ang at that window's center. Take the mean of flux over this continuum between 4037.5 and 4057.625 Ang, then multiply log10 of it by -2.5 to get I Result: -0.07 mag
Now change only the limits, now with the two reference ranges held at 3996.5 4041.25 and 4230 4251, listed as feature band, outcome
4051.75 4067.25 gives 0.017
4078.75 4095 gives 0.084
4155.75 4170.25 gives -0.025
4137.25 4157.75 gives 0.064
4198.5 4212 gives 0.011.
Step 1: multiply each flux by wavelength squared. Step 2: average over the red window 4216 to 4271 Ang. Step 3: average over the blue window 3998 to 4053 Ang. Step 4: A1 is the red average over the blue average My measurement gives 1.07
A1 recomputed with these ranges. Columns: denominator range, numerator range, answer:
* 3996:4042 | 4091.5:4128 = 0.93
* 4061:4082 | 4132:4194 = 1.06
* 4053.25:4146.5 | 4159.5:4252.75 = 1.09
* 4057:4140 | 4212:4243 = 1.09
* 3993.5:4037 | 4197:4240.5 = 1.05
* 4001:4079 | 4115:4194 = 1.03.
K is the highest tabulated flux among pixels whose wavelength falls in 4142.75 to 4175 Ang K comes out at 20.71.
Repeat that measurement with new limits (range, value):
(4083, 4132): 19.46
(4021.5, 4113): 21.25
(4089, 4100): 15.3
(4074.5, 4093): 19.96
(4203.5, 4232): 19.56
